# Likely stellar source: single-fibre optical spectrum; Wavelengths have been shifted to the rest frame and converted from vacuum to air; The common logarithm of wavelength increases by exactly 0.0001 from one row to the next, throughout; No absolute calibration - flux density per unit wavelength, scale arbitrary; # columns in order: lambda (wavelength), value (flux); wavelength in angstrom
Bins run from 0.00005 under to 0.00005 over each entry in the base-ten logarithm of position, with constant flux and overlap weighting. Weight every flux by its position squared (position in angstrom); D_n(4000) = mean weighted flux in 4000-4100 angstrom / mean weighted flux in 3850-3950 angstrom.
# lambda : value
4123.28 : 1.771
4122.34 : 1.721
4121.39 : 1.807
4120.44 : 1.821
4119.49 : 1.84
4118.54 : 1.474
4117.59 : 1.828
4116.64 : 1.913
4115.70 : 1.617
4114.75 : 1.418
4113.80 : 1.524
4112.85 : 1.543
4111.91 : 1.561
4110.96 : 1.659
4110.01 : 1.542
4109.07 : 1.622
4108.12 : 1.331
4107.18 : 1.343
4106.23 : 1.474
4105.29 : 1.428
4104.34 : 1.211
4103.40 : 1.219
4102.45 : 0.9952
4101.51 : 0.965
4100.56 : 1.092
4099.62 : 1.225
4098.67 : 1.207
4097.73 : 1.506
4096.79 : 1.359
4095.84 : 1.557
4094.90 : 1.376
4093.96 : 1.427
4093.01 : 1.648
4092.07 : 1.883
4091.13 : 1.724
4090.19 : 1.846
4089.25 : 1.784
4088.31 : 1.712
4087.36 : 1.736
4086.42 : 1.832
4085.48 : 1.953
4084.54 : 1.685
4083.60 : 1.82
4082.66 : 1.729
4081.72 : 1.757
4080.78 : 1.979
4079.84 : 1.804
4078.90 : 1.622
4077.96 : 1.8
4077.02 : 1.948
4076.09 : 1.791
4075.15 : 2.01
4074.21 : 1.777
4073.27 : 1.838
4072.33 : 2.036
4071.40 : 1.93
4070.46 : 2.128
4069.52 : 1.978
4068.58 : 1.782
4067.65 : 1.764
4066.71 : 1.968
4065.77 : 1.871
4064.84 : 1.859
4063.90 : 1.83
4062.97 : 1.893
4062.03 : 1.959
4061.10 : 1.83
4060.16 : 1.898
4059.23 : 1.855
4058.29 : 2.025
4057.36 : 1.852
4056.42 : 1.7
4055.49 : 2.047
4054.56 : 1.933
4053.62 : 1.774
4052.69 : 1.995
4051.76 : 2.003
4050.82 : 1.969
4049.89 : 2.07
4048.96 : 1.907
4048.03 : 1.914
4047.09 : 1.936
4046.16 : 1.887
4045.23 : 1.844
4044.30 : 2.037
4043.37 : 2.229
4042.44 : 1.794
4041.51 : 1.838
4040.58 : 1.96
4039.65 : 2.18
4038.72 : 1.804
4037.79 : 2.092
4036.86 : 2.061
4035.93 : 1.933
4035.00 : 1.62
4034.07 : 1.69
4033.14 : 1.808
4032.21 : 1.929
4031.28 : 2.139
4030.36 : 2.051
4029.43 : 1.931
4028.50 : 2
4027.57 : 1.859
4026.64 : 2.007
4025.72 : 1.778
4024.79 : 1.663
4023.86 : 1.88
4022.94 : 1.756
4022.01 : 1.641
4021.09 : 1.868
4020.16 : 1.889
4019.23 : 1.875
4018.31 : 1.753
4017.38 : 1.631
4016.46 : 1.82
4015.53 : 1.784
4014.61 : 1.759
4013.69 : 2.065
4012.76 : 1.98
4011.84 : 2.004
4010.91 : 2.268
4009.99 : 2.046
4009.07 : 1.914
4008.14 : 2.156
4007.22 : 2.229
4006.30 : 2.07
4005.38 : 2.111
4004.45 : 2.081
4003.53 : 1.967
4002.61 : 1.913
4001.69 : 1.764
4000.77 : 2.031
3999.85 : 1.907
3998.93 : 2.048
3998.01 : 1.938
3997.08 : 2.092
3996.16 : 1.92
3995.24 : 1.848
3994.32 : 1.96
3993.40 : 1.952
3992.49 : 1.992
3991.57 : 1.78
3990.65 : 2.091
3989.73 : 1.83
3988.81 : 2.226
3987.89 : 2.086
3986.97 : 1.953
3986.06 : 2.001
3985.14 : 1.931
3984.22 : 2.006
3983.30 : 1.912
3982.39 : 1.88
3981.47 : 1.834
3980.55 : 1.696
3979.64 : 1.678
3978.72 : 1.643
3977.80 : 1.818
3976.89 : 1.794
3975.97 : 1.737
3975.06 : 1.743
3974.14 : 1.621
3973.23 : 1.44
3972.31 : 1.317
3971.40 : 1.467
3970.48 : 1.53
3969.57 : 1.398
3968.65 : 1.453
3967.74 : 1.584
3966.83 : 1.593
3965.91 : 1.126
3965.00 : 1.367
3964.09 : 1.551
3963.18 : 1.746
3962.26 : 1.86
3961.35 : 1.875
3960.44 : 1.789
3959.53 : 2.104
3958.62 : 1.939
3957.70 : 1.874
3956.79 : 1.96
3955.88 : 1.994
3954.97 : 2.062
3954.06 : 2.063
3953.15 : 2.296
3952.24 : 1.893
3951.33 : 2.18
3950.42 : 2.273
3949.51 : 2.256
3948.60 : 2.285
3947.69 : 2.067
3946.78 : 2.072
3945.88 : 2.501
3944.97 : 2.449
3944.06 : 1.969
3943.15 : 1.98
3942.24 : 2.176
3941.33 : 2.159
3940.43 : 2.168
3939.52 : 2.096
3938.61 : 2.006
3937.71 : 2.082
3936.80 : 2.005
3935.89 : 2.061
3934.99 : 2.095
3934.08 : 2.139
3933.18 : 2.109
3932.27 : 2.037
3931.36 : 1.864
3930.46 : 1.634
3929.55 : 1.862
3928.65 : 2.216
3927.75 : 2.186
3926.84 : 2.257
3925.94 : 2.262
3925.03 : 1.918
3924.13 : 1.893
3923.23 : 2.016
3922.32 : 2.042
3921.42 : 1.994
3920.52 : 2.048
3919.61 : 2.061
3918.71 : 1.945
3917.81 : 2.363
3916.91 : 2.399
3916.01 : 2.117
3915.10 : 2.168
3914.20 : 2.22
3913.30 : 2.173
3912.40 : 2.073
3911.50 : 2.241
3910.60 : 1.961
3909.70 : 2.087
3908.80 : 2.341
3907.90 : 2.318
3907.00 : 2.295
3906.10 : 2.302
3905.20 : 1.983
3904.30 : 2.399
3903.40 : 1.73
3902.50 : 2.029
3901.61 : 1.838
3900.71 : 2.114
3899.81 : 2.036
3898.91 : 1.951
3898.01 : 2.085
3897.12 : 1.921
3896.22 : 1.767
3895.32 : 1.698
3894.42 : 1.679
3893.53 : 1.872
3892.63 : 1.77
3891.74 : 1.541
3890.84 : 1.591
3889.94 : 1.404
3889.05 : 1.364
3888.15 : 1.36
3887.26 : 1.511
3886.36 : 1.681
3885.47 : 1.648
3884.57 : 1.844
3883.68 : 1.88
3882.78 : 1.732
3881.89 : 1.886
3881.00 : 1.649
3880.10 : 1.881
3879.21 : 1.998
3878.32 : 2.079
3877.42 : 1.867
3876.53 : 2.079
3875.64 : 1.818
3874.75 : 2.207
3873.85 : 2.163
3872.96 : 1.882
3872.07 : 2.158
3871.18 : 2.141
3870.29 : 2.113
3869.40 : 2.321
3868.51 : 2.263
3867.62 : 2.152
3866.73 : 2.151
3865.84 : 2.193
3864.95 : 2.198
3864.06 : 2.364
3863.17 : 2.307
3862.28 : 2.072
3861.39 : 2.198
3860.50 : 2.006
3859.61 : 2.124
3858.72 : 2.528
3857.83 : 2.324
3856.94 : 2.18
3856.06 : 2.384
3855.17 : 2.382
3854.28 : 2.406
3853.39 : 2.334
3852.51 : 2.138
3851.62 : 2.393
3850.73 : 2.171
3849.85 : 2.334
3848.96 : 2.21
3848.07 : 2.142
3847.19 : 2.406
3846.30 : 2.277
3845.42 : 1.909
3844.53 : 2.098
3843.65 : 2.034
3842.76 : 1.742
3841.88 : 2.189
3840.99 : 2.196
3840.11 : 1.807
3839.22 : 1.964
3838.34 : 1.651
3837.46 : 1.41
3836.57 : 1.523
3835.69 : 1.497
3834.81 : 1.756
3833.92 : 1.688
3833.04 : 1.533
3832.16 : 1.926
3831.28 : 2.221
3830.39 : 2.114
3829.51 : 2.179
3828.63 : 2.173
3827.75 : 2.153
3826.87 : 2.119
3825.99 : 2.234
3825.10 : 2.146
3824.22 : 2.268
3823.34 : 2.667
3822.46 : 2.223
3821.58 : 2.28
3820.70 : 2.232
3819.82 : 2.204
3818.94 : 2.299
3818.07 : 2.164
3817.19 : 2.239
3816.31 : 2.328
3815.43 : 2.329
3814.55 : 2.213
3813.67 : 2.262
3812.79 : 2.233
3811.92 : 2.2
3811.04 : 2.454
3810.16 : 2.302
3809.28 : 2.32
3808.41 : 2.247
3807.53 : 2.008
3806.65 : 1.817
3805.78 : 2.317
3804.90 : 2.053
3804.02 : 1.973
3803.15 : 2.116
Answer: 0.98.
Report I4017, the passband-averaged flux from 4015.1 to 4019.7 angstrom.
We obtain 1.77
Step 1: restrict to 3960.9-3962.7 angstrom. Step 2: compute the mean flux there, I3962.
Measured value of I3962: 1.87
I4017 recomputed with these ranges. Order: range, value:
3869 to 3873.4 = 2.12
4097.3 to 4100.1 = 1.31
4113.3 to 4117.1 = 1.62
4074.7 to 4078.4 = 1.89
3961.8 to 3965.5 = 1.63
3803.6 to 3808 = 2.03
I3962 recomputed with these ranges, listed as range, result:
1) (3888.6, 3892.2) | 1.48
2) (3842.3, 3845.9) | 1.95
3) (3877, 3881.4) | 1.89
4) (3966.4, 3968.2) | 1.59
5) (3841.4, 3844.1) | 1.99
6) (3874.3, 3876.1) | 2.01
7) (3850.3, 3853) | 2.24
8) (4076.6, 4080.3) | 1.79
